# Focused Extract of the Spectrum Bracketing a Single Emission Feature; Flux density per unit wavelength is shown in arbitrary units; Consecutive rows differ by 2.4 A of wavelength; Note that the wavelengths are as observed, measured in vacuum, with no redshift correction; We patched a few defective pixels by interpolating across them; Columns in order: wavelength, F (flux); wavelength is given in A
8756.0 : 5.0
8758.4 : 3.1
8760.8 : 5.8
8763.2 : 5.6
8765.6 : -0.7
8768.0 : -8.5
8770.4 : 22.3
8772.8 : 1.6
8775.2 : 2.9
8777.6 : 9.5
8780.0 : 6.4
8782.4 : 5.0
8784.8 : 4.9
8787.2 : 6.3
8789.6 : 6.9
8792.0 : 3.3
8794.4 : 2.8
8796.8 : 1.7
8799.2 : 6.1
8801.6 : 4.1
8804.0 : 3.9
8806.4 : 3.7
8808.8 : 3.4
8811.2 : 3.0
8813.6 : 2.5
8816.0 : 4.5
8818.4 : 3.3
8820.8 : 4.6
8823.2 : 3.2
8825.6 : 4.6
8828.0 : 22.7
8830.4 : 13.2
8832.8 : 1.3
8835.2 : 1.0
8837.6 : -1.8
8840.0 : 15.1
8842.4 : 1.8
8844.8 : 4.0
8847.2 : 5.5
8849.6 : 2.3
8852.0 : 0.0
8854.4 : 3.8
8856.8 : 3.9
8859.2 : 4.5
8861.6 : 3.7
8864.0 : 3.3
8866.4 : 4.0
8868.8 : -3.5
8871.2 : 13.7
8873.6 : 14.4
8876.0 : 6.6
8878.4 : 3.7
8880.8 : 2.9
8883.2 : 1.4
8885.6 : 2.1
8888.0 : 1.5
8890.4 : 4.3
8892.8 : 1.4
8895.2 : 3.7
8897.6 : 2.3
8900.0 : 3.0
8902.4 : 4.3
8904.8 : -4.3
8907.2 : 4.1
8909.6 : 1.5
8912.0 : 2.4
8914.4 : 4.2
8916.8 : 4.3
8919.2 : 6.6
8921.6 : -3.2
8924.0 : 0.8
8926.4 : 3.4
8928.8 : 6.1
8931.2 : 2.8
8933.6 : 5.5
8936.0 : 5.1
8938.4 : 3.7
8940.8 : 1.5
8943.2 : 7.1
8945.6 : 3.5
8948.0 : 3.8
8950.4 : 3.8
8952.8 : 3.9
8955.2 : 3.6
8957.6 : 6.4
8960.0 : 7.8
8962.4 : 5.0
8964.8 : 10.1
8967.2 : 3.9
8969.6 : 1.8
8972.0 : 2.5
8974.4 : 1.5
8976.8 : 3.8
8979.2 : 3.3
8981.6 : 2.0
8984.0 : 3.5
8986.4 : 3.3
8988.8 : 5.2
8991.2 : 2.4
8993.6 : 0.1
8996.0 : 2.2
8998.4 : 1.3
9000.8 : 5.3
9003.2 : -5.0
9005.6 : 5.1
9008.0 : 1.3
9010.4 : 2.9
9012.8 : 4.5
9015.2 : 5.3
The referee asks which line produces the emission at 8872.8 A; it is H-gamma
